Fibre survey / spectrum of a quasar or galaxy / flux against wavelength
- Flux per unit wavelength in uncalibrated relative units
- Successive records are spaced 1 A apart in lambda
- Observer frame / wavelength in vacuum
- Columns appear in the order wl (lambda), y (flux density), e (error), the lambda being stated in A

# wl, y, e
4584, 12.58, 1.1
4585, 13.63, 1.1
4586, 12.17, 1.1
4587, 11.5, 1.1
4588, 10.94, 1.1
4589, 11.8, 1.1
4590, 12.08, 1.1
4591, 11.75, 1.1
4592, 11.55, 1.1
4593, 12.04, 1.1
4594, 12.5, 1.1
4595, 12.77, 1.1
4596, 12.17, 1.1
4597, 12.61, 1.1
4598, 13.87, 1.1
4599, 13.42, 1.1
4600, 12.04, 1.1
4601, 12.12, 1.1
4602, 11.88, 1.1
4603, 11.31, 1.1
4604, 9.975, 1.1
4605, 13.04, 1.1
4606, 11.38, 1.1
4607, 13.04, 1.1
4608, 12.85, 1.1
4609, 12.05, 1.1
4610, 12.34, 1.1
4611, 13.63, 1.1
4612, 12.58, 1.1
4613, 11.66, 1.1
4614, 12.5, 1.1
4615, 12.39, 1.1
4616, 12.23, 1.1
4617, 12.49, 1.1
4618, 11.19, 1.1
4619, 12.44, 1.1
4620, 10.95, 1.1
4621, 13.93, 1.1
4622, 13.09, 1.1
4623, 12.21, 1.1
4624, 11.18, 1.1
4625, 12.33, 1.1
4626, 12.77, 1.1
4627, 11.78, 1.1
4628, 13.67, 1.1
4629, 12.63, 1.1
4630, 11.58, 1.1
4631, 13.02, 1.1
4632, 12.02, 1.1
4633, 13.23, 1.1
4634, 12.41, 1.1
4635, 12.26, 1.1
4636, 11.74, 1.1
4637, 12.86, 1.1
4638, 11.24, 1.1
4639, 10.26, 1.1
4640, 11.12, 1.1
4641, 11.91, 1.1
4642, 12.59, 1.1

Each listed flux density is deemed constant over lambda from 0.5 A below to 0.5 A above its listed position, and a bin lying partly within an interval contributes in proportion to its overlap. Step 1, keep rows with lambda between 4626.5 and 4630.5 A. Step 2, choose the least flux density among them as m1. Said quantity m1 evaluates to 11.58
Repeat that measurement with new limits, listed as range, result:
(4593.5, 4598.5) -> 12.17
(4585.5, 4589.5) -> 10.94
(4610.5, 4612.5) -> 12.58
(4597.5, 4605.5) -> 9.975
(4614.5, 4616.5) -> 12.23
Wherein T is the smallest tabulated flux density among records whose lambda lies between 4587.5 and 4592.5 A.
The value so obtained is 10.94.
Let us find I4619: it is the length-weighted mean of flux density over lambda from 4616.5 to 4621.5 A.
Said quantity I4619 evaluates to 12.2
